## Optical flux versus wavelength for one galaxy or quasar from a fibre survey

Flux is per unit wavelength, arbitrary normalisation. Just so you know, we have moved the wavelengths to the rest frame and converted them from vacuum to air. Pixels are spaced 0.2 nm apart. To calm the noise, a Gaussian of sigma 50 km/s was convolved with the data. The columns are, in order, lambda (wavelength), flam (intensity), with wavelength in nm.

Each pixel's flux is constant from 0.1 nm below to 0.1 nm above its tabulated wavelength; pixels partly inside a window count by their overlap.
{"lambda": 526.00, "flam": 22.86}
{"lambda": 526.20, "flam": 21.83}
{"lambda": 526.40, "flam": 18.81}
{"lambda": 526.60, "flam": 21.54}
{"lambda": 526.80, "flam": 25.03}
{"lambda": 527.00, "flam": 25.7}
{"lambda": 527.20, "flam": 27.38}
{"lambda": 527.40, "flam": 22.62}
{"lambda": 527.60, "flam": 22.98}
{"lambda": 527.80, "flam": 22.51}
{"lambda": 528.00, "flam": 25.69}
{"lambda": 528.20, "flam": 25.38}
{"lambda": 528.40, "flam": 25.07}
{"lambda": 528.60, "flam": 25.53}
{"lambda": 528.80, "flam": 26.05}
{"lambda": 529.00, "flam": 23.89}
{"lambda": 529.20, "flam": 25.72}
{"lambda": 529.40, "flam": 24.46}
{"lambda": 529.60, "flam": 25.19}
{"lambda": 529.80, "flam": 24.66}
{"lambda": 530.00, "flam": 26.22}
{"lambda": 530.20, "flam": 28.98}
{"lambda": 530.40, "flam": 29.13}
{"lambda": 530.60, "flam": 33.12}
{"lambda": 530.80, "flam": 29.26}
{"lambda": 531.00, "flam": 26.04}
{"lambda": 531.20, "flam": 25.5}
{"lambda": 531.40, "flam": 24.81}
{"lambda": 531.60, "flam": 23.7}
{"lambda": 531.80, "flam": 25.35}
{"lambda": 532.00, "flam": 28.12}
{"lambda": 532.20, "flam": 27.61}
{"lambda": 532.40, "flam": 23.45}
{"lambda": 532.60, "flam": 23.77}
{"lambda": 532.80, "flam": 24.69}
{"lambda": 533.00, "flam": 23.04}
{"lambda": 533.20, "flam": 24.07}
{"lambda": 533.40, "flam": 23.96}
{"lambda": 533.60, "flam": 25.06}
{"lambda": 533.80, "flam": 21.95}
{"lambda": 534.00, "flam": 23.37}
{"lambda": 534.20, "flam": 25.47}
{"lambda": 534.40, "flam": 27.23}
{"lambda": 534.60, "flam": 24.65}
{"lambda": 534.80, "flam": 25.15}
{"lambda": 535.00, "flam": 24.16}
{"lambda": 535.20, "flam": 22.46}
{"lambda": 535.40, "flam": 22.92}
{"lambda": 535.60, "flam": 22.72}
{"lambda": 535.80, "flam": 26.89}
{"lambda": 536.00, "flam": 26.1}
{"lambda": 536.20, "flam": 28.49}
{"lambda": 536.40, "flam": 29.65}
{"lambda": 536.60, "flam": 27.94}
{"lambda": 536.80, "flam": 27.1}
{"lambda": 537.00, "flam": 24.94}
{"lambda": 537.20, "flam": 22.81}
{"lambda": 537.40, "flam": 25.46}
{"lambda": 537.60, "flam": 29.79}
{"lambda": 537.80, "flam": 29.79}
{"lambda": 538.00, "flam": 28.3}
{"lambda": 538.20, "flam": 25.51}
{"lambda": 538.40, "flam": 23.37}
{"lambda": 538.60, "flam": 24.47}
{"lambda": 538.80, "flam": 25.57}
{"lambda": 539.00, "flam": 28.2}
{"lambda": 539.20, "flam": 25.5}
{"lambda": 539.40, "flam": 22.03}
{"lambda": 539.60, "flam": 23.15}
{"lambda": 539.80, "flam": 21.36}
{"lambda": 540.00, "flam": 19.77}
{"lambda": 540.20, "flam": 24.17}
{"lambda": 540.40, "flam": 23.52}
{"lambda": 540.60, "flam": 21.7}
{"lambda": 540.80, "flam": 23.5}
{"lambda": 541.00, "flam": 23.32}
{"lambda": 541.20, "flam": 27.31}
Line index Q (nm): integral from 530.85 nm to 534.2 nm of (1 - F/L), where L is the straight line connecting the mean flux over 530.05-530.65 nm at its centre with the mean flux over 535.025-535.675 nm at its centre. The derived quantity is 0.25 nm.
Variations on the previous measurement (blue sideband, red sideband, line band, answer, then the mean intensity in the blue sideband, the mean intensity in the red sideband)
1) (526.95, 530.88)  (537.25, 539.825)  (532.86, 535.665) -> 0.190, 26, 25.6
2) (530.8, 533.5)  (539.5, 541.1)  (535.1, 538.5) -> -0.359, 25.1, 22.6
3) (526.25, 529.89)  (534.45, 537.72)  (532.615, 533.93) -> 0.076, 24.3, 25.8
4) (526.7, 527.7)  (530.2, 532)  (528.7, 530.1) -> 0.053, 24.7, 27.3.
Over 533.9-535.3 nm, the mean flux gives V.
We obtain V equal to 24.6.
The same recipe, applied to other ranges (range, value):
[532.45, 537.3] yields 24.9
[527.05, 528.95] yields 24.8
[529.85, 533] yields 26.5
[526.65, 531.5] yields 25.8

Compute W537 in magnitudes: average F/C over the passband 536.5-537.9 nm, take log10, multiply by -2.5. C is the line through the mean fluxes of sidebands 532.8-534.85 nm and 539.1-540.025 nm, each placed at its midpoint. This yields -0.15 mag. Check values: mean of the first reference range 24.4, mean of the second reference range 22.6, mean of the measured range 26.8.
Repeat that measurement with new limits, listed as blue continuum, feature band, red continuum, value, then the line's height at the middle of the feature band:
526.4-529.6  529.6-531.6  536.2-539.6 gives -0.09 mag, 24.9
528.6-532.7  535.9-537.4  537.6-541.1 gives -0.07 mag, 25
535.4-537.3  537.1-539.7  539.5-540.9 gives -0.07 mag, 24.2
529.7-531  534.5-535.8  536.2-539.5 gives 0.13 mag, 27.1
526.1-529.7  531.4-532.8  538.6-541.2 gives -0.05 mag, 24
